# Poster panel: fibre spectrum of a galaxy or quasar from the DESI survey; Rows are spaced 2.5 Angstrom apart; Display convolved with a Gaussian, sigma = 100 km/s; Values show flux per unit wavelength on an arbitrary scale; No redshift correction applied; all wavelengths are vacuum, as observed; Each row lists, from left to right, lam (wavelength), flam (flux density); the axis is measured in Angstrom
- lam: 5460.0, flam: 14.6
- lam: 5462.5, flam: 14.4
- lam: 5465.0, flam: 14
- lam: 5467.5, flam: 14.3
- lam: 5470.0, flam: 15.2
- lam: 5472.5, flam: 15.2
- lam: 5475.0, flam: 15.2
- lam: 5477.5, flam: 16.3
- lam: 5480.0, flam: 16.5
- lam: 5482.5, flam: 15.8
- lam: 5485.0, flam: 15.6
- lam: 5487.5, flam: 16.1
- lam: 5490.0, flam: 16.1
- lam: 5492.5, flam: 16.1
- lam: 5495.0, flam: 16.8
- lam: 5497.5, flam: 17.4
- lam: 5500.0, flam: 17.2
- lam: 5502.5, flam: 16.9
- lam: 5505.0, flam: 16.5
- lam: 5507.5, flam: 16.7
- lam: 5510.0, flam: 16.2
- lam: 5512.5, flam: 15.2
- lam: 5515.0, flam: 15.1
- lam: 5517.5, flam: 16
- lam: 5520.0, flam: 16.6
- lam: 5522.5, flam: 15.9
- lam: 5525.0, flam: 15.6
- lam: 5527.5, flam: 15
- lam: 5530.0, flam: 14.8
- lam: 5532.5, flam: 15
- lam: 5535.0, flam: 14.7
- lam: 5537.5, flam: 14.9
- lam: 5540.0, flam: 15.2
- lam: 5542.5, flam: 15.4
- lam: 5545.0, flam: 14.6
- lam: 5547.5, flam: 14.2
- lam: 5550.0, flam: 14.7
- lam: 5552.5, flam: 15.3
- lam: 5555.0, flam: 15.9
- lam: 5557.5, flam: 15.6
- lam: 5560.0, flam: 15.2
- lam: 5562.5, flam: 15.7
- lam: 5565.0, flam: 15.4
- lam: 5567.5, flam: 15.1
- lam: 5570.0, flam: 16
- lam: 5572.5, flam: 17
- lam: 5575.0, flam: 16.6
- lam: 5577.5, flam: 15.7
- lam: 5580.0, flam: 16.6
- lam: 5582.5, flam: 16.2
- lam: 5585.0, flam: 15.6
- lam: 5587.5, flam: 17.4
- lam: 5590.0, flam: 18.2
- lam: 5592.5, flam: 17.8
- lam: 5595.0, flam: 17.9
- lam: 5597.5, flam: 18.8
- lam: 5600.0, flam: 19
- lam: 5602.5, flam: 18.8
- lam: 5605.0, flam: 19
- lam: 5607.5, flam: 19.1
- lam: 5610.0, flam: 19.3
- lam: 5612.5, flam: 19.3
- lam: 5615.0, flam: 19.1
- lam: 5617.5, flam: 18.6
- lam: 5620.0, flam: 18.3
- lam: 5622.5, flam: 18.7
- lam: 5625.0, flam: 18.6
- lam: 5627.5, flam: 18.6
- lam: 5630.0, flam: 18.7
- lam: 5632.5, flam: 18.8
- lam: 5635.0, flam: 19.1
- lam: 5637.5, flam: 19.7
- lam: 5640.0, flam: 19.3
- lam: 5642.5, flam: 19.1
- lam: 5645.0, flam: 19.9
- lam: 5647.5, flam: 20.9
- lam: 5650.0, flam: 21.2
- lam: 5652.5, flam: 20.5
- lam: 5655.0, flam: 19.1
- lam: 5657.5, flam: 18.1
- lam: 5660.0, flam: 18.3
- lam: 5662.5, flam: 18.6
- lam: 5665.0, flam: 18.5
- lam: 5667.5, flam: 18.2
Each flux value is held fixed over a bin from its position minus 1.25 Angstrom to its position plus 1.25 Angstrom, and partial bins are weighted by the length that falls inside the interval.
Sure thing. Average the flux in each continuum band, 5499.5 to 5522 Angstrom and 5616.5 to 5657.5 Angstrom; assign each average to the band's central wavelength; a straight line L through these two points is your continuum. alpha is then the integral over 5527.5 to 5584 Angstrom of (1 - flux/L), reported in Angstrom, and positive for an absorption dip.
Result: 6.14 Angstrom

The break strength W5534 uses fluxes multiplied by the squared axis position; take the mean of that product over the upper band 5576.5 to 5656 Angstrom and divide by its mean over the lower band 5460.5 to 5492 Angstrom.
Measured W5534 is 1.3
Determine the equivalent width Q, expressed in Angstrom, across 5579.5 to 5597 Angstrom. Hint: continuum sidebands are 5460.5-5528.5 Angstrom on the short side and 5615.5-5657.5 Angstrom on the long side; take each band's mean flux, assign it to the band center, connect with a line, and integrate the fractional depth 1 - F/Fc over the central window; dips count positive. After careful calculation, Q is 0.9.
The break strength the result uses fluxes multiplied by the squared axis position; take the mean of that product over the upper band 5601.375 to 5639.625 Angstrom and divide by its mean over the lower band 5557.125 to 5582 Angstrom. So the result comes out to 1.2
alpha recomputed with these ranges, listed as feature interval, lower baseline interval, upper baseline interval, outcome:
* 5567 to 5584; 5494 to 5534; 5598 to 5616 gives 1.7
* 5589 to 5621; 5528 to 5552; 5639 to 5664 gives -2.1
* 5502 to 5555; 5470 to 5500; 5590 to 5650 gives 4.9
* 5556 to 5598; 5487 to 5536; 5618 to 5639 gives 2.7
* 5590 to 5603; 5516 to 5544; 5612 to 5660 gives -0.5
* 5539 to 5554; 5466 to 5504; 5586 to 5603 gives 2.0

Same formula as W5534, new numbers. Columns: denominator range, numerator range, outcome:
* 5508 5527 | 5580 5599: 1.13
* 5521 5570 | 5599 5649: 1.29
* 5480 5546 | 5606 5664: 1.26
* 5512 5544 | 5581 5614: 1.22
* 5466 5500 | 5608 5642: 1.25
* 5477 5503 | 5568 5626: 1.13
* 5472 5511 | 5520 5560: 0.95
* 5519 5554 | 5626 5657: 1.34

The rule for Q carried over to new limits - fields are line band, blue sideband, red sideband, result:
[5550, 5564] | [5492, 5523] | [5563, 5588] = 0.6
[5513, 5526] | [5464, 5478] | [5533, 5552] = -0.8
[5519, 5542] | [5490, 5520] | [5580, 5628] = 2.1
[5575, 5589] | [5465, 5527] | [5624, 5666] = 1.2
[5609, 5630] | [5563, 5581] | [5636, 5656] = -0.3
